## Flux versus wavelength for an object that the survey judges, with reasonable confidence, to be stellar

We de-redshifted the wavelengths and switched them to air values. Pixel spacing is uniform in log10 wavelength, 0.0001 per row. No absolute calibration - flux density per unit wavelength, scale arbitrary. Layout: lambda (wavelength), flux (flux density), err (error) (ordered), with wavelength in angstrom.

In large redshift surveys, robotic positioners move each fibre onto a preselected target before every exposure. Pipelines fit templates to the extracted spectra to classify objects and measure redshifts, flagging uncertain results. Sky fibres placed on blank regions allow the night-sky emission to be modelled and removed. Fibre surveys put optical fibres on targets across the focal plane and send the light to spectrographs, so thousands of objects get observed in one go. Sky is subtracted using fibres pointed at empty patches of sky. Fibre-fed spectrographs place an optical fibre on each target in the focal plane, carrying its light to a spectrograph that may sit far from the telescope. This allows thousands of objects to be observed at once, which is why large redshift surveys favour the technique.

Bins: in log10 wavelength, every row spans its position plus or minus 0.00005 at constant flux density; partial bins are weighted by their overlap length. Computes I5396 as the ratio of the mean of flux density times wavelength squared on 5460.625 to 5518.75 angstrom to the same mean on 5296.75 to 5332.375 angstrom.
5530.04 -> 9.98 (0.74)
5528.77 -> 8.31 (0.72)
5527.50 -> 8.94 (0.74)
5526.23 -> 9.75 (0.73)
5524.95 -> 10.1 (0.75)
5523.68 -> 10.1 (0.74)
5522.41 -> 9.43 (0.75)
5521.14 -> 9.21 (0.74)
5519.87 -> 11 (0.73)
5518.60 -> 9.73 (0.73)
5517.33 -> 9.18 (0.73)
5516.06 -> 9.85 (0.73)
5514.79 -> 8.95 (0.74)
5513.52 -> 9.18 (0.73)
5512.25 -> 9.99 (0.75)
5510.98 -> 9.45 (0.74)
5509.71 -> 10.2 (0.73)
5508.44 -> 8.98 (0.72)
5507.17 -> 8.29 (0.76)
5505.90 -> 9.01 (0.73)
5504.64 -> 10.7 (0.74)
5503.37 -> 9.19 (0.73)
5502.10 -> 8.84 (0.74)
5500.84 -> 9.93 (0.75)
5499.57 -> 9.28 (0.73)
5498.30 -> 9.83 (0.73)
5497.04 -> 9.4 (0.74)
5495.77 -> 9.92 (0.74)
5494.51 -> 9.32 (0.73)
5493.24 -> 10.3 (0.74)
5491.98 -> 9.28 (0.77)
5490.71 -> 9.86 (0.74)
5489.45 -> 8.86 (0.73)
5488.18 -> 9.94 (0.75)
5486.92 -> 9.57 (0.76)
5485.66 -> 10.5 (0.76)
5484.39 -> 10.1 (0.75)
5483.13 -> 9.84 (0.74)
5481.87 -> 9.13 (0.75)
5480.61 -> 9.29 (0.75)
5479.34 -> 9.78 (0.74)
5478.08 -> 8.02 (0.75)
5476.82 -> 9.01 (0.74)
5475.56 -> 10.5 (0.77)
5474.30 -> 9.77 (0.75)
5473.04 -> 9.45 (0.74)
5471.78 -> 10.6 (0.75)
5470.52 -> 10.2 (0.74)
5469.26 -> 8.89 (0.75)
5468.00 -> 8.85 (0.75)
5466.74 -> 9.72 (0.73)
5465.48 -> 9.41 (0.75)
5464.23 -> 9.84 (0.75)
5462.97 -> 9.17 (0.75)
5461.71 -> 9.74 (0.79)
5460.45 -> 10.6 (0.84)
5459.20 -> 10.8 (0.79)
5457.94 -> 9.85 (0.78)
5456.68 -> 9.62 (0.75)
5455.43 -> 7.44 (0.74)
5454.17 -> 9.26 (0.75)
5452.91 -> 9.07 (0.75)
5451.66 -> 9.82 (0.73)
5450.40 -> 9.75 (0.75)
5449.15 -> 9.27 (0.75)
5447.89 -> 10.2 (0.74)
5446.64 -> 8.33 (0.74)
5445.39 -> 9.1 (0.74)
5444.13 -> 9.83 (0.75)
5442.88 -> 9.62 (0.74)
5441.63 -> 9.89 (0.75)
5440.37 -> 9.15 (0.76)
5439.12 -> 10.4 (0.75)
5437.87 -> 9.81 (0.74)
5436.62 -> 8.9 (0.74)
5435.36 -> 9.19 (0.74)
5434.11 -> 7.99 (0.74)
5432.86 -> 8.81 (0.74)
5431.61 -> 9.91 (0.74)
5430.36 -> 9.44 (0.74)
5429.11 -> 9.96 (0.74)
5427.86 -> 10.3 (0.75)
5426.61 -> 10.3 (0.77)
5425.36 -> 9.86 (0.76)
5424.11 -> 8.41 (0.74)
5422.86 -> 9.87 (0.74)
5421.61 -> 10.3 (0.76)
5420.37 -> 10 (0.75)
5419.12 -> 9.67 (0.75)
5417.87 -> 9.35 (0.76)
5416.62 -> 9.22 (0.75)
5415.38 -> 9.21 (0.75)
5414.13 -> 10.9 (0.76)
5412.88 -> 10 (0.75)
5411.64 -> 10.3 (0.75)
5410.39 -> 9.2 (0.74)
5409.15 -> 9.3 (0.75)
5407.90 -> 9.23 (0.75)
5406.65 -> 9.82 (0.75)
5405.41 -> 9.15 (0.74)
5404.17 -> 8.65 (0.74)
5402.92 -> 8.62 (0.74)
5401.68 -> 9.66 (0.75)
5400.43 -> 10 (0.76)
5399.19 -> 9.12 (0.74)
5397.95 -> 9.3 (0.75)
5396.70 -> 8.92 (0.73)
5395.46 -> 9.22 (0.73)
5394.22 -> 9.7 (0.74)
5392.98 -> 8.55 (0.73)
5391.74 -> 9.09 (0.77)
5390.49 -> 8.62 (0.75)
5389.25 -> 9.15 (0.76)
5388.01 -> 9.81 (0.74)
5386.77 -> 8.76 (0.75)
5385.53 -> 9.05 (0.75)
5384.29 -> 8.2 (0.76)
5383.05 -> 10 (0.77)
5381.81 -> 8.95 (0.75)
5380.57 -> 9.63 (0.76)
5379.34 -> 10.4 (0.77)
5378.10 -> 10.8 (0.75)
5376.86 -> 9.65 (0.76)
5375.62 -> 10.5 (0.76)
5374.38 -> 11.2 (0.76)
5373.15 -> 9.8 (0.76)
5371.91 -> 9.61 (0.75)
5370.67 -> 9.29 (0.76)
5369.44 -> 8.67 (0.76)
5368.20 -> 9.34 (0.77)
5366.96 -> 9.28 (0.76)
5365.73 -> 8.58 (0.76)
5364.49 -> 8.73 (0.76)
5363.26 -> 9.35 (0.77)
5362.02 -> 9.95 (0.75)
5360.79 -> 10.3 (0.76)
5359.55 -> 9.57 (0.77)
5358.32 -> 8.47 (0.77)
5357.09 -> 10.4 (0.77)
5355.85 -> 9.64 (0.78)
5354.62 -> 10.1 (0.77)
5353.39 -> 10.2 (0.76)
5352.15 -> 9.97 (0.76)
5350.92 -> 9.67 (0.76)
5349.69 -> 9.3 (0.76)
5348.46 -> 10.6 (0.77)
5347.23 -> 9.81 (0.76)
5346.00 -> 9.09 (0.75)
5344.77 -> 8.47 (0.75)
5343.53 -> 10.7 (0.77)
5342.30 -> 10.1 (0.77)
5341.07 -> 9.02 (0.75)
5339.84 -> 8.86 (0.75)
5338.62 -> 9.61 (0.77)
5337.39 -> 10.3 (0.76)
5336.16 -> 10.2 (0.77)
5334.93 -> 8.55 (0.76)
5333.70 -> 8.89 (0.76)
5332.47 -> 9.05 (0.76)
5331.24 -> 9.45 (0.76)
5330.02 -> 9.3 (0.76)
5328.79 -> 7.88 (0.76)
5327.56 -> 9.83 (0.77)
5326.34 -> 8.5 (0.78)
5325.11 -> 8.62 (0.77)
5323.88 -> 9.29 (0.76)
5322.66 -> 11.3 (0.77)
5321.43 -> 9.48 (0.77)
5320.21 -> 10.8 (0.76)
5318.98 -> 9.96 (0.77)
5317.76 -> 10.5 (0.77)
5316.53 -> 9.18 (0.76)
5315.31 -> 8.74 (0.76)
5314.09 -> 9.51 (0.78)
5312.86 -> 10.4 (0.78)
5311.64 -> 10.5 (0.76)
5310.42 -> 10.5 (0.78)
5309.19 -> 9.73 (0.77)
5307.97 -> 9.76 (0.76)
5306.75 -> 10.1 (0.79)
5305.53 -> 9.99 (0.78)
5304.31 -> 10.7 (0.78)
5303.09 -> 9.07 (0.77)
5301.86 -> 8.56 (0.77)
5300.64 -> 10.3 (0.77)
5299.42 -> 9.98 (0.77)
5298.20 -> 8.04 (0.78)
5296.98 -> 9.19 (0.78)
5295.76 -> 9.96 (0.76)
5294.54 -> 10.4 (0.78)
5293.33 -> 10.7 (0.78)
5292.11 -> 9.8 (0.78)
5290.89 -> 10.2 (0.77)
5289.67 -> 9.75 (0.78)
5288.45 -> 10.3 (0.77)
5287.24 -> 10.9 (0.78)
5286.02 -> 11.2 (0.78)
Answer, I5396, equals 1.06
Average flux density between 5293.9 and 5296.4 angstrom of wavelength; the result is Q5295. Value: 10.2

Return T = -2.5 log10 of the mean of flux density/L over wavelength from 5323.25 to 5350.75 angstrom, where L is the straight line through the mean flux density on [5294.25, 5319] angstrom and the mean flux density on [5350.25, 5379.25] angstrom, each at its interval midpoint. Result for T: 0.04 mag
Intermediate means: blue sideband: 9.75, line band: 9.35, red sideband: 9.71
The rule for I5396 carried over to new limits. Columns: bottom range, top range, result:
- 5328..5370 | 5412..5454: 1.04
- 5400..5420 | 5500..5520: 1.03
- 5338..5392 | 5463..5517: 1.05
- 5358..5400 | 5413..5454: 1.04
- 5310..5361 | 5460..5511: 1.05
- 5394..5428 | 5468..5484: 1.02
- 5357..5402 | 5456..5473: 1.07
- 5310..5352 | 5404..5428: 1.04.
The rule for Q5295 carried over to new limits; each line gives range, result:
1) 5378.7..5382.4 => 9.69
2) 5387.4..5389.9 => 9.48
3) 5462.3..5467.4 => 9.54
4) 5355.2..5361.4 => 9.68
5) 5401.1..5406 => 9.02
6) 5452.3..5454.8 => 9.14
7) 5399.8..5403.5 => 9.44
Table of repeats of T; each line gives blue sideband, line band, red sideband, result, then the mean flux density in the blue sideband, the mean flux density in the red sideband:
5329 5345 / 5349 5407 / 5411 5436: 0.01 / 9.4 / 9.65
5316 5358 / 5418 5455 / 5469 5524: 0.01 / 9.6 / 9.59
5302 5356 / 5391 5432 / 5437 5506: 0.01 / 9.65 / 9.58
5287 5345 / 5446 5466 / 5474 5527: 0.01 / 9.69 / 9.58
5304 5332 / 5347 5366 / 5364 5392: -0.02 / 9.73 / 9.45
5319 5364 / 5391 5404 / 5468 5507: 0.05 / 9.58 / 9.58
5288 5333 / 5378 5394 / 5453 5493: 0.04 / 9.71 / 9.58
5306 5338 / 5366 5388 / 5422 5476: 0.00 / 9.63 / 9.56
